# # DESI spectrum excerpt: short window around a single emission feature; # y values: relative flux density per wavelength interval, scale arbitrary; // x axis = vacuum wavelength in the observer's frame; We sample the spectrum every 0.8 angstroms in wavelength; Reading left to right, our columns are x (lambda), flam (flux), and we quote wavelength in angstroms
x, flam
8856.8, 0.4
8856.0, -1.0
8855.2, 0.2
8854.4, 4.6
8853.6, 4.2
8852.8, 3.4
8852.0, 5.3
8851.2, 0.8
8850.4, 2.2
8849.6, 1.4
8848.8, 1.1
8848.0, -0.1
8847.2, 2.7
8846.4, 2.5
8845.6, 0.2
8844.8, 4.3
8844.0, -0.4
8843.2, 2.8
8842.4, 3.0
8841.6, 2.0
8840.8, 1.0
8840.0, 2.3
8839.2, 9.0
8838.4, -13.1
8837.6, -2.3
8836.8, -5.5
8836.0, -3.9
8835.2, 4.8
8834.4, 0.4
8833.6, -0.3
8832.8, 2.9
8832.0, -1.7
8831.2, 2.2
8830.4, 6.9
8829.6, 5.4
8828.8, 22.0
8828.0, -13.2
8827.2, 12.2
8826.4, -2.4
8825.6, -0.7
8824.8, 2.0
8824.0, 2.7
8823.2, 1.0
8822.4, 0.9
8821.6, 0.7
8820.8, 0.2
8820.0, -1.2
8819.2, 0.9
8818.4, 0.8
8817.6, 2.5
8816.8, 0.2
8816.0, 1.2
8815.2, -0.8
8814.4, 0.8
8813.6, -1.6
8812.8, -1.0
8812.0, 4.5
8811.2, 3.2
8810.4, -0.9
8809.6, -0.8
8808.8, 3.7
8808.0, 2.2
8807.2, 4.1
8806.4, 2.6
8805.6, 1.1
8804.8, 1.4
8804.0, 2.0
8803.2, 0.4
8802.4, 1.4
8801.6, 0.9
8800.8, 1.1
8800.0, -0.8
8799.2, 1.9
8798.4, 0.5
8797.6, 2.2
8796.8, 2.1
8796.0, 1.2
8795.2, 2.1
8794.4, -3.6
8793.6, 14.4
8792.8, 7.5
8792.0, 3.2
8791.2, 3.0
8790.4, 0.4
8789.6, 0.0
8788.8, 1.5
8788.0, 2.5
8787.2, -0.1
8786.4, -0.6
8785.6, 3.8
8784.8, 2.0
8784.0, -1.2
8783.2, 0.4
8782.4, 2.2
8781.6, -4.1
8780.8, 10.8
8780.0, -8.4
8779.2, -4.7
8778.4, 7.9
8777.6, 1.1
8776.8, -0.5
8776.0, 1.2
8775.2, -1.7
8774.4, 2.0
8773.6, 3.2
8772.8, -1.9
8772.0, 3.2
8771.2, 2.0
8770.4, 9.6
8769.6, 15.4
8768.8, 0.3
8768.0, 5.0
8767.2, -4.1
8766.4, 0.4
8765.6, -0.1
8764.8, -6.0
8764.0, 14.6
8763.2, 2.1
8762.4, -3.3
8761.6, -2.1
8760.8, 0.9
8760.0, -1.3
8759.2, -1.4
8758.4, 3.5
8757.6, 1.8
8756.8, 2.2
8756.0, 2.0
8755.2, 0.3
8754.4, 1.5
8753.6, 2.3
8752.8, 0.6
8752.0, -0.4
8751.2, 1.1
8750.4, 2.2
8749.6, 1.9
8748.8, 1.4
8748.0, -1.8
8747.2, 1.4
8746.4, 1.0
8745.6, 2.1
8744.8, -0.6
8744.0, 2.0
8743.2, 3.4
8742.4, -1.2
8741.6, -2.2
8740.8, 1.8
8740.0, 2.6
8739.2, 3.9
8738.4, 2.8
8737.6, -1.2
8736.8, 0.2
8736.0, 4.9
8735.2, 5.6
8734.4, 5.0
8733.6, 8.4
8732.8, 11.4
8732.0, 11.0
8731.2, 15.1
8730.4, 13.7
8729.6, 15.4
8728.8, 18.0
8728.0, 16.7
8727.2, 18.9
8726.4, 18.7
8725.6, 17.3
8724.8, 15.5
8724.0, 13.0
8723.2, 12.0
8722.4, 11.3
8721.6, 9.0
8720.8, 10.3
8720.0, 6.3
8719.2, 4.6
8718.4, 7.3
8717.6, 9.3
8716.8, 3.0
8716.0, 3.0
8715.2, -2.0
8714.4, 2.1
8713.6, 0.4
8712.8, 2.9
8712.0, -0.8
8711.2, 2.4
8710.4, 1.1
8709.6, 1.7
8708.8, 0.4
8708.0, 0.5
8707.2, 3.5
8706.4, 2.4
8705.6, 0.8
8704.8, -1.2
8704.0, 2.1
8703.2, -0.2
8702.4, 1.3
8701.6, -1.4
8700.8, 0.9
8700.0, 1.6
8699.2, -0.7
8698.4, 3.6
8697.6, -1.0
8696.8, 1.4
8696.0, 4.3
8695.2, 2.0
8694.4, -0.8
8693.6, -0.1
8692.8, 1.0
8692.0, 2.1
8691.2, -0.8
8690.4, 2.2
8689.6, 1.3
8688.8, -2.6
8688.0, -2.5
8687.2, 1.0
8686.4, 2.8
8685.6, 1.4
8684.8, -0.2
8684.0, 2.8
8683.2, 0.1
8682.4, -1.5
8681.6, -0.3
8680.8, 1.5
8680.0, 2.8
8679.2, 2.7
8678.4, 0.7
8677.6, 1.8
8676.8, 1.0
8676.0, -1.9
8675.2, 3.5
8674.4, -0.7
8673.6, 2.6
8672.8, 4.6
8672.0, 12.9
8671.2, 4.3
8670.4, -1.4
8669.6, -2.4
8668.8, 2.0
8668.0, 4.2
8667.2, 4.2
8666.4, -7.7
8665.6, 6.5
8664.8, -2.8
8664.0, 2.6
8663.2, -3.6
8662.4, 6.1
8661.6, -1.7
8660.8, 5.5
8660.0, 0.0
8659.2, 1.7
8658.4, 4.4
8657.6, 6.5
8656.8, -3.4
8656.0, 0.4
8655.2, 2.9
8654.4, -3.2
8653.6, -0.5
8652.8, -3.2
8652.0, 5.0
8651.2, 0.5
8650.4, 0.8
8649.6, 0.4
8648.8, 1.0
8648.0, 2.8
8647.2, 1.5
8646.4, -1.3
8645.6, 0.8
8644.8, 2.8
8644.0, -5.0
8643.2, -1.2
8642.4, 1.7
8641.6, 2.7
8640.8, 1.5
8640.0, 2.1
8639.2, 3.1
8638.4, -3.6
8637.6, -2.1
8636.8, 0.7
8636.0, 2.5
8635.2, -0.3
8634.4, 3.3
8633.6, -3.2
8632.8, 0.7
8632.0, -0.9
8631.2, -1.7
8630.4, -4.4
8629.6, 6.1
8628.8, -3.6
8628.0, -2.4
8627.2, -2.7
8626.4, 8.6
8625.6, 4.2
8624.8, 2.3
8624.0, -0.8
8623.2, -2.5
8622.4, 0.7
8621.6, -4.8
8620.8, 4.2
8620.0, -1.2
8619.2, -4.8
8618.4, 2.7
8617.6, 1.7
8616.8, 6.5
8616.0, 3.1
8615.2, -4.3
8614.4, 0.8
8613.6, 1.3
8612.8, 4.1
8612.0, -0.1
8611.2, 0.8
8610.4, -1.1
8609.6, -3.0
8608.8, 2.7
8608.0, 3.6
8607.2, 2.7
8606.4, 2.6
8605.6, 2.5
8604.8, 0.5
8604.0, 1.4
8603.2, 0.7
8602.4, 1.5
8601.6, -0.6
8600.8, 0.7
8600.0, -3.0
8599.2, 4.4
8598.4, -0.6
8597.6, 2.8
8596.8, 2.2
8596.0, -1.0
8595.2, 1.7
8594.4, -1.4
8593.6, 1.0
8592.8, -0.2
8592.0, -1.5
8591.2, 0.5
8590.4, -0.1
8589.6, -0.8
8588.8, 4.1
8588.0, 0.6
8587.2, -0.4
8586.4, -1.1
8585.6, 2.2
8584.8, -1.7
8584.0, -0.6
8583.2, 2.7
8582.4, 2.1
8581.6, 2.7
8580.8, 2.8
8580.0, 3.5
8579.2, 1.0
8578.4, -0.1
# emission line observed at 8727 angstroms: [O II]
